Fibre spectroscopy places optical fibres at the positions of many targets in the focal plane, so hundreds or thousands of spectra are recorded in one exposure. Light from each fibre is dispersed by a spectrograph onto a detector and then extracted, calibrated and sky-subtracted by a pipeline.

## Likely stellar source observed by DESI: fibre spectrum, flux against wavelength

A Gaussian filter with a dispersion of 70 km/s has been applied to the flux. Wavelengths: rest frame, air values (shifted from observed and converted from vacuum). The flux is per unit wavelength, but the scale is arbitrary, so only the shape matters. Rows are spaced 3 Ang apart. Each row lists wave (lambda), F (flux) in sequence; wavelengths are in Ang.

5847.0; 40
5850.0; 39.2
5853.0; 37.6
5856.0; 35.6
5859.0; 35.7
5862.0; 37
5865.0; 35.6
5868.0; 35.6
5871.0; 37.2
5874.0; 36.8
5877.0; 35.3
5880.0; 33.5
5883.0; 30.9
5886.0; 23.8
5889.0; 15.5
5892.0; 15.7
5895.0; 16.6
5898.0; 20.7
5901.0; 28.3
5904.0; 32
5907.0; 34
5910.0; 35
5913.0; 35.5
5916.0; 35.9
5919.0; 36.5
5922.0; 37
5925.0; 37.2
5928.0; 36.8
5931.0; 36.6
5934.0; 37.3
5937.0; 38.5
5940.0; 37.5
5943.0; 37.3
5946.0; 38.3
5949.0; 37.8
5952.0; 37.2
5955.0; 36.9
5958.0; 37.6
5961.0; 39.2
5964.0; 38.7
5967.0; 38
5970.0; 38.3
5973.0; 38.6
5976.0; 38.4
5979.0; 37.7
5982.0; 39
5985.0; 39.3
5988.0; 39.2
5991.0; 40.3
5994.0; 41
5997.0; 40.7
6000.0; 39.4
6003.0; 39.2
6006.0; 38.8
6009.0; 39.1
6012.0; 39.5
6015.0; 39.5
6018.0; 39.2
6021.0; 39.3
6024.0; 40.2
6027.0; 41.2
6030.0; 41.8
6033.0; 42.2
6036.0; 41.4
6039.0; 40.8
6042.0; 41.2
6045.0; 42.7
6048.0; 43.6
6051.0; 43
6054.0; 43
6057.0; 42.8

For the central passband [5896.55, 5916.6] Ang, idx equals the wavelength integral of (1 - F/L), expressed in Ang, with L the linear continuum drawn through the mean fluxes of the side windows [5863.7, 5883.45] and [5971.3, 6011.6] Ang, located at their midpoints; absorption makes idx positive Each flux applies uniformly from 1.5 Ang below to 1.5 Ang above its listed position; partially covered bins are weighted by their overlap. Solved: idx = 2.70 Ang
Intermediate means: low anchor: 35.2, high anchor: 39.3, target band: 31.5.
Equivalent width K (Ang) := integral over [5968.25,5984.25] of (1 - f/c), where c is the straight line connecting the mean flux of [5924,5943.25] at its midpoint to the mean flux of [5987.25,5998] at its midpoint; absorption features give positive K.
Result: 0.4 Ang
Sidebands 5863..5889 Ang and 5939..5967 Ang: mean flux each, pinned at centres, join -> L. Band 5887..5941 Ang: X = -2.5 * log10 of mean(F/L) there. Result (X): 0.13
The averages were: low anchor 32.6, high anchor 37.8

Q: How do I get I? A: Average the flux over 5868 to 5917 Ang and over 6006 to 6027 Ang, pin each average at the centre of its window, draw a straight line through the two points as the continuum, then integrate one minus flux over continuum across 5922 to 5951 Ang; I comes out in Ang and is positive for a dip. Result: -3.99 Ang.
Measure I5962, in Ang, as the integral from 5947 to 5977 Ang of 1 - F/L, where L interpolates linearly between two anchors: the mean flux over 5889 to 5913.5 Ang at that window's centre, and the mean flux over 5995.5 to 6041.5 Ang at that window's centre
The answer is -4.2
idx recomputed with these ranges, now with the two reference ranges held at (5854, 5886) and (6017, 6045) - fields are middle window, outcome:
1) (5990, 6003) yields -0.19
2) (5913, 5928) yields 0.08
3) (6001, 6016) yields 0.32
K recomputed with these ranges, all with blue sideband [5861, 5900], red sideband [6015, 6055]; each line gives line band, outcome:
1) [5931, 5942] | -1.42 Ang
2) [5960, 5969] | -0.76 Ang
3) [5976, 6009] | -1.30 Ang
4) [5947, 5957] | -0.81 Ang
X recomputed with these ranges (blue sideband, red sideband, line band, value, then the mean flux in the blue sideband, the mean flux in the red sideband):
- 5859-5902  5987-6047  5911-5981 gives -0.09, 29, 40.4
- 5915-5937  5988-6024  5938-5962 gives 0.00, 36.9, 39.6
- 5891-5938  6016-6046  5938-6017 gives -0.05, 32.2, 40.9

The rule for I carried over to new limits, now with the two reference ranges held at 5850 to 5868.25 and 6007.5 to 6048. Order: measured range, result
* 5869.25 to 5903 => 9.28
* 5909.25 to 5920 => 0.61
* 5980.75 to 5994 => 0.03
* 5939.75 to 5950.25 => 0.24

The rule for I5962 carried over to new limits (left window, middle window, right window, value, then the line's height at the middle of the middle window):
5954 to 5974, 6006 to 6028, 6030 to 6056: 0.7 Ang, 40.9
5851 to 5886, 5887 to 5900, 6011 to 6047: 6.6 Ang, 36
